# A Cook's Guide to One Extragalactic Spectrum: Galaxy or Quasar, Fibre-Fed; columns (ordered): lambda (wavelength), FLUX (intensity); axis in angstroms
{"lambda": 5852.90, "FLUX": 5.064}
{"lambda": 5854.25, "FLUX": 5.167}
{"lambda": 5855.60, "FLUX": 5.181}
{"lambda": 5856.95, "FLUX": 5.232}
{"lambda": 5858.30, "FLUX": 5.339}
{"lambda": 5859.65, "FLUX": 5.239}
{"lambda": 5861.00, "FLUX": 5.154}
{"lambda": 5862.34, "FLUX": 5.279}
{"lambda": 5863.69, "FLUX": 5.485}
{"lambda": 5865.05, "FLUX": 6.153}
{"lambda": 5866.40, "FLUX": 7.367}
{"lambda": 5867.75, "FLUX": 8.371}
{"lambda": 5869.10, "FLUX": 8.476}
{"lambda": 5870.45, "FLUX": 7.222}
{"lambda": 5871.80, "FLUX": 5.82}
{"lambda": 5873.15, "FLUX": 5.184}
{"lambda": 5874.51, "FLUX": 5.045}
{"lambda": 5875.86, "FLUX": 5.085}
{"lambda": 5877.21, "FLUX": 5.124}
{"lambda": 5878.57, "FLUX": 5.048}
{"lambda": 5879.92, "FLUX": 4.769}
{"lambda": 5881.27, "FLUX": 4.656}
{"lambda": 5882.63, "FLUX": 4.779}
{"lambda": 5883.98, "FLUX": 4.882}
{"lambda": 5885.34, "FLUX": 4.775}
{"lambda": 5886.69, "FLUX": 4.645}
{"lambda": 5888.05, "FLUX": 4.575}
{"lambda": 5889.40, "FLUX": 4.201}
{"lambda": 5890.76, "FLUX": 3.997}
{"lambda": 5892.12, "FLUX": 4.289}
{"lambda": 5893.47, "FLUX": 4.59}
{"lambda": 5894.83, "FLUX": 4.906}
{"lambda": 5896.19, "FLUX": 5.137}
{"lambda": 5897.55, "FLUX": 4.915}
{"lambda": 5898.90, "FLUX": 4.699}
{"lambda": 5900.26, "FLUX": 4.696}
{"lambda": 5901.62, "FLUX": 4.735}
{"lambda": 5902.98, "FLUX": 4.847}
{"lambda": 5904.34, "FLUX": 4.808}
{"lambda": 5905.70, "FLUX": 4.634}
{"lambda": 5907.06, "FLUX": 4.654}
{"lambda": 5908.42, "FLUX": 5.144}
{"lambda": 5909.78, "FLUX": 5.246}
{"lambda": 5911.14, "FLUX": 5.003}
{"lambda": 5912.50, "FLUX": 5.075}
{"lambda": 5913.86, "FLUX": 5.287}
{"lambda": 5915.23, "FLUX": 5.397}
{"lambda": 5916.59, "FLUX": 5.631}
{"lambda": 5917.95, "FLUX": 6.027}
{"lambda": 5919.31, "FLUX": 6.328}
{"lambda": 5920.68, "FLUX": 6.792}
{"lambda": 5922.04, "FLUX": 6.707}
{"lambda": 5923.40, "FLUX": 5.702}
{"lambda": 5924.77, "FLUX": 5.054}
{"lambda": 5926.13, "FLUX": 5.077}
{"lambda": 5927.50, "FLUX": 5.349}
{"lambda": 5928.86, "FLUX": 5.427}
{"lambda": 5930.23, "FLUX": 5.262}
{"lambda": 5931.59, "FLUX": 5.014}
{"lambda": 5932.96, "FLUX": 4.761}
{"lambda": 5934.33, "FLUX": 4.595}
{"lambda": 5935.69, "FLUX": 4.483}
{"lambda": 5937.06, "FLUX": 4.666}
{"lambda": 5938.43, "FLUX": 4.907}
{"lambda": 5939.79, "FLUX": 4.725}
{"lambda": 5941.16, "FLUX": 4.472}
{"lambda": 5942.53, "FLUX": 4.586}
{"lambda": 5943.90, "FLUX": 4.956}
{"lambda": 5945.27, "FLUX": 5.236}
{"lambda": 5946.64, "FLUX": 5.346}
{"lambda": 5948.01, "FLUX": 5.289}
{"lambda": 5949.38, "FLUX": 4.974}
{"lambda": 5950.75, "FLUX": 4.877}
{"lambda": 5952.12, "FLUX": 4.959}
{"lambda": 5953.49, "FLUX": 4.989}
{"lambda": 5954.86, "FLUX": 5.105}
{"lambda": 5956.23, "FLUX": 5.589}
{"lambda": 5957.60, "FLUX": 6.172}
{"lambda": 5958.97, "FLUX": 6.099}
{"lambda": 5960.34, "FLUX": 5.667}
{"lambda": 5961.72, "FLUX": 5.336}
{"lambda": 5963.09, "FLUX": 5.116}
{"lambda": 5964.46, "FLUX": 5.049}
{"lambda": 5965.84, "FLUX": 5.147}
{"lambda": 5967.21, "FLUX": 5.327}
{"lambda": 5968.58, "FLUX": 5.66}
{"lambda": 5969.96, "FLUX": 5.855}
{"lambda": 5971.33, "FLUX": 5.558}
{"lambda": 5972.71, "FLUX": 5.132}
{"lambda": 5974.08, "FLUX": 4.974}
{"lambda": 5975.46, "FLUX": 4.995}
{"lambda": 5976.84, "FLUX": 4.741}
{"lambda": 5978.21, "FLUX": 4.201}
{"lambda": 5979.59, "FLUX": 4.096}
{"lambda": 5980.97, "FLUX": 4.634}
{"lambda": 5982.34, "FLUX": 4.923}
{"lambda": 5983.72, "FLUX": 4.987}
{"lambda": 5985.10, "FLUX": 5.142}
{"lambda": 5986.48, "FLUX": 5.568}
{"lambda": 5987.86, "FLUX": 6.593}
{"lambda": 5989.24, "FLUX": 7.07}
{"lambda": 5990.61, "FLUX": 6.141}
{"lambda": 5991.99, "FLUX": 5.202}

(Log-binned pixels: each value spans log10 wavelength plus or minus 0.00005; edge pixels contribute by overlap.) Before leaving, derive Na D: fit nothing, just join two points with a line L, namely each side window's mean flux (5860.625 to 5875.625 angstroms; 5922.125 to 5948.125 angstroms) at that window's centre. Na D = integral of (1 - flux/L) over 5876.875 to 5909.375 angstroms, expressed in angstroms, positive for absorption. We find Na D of 6.12 angstroms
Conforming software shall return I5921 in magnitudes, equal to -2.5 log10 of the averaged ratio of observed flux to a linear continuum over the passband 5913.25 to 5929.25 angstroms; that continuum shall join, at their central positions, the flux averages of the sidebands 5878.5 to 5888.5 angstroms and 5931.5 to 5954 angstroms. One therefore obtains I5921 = -0.19 mag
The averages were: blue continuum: 4.75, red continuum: 4.87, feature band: 5.74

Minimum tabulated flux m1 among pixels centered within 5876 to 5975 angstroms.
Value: 3.997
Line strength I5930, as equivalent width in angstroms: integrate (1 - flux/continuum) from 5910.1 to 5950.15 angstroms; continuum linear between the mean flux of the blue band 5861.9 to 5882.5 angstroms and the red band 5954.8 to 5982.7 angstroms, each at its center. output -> 1.84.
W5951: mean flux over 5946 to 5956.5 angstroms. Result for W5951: 5.12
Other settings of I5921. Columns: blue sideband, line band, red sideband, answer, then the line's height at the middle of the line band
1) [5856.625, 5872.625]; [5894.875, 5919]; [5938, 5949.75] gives 0.10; 5.56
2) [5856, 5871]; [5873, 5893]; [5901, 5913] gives 0.20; 5.66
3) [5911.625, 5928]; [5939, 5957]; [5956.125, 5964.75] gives 0.13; 5.63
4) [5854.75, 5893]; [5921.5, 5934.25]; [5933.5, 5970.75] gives -0.02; 5.23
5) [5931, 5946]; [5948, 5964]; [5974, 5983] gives -0.14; 4.7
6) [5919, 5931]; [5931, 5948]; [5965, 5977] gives 0.16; 5.58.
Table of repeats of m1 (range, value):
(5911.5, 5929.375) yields 5.054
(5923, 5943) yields 4.472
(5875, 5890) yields 4.201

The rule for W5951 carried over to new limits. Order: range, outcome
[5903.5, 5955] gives 5.17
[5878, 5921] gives 4.96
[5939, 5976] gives 5.23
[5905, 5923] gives 5.54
